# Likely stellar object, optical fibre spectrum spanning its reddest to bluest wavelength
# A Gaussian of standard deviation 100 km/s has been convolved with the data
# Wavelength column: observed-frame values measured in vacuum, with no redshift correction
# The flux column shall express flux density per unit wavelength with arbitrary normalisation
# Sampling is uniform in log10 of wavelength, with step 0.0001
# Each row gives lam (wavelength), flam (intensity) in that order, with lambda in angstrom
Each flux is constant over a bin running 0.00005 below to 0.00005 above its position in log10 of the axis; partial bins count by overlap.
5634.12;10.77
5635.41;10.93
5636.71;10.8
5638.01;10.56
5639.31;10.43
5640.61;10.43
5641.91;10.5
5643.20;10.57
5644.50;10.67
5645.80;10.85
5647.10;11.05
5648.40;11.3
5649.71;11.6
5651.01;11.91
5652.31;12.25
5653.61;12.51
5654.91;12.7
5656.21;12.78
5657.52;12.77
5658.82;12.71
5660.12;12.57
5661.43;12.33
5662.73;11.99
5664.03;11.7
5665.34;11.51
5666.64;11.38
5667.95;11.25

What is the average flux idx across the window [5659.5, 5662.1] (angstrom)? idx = 12.4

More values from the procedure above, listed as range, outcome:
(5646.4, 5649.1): 11.1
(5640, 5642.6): 10.5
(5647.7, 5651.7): 11.6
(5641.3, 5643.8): 10.6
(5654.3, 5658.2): 12.7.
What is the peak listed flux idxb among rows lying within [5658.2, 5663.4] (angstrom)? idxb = 12.71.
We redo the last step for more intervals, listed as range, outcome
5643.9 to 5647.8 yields 11.05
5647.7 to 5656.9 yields 12.78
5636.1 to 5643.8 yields 10.8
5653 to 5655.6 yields 12.7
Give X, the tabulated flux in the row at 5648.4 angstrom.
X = 11.3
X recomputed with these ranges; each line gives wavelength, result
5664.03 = 11.7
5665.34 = 11.51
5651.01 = 11.91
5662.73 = 11.99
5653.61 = 12.51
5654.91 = 12.7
